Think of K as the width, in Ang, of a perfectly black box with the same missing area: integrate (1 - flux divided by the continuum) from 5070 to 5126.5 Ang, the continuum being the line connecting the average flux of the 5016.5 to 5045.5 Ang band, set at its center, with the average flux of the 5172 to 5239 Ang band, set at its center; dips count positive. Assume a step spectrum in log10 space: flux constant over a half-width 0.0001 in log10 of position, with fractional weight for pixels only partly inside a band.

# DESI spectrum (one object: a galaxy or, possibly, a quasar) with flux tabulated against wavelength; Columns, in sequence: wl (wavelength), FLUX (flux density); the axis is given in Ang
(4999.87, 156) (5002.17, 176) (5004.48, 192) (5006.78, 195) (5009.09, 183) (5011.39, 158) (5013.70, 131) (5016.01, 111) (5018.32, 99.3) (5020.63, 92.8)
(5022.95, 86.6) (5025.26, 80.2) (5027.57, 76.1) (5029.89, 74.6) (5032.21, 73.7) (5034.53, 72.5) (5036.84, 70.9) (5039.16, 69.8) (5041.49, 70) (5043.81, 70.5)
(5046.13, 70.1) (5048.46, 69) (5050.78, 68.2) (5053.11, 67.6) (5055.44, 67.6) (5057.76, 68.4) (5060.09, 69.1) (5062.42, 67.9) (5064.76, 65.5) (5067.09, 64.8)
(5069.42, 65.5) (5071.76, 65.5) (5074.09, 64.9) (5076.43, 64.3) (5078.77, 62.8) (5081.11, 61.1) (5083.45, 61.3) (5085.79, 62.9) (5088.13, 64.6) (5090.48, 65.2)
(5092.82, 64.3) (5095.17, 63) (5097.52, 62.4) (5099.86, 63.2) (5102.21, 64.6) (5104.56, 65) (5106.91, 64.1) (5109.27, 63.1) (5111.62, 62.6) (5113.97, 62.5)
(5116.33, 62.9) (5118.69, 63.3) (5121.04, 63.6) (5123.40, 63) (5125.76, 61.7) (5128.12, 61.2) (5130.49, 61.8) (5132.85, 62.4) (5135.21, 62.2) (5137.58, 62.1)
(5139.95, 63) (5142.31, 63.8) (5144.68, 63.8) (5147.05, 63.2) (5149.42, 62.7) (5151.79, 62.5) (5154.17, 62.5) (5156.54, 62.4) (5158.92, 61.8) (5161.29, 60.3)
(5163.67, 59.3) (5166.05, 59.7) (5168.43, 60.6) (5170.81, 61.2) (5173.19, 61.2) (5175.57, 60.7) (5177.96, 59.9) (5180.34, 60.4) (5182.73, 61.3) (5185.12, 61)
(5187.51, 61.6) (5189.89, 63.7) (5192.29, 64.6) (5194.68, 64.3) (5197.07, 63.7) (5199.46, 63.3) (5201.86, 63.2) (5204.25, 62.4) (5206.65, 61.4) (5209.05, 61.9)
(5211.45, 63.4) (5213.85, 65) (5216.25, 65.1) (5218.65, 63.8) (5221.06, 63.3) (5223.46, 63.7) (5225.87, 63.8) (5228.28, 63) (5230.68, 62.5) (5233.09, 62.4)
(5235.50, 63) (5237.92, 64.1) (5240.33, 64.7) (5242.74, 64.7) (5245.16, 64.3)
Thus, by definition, 7.1 Ang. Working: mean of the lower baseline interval 78.7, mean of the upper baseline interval 62.8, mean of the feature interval 63.4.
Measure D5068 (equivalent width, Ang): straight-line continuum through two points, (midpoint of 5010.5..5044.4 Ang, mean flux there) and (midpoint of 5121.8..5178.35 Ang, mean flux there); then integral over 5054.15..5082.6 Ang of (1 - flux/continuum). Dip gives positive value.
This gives 5.09 Ang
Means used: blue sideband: 88.9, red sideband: 61.8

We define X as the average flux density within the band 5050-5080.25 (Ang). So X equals 66.2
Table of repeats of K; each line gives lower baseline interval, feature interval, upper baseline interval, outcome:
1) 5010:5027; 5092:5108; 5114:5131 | 1.9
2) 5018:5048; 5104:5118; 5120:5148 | 0.5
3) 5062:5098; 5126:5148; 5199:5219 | 0.4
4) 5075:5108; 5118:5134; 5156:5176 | 0.0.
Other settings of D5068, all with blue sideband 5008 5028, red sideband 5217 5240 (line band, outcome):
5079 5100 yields 7.3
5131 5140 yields 2.5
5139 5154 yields 3.6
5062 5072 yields 3.6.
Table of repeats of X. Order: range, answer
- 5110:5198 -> 62.1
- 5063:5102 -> 63.9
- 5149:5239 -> 62.4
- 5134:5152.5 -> 62.9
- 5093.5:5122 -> 63.4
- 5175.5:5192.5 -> 61.5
